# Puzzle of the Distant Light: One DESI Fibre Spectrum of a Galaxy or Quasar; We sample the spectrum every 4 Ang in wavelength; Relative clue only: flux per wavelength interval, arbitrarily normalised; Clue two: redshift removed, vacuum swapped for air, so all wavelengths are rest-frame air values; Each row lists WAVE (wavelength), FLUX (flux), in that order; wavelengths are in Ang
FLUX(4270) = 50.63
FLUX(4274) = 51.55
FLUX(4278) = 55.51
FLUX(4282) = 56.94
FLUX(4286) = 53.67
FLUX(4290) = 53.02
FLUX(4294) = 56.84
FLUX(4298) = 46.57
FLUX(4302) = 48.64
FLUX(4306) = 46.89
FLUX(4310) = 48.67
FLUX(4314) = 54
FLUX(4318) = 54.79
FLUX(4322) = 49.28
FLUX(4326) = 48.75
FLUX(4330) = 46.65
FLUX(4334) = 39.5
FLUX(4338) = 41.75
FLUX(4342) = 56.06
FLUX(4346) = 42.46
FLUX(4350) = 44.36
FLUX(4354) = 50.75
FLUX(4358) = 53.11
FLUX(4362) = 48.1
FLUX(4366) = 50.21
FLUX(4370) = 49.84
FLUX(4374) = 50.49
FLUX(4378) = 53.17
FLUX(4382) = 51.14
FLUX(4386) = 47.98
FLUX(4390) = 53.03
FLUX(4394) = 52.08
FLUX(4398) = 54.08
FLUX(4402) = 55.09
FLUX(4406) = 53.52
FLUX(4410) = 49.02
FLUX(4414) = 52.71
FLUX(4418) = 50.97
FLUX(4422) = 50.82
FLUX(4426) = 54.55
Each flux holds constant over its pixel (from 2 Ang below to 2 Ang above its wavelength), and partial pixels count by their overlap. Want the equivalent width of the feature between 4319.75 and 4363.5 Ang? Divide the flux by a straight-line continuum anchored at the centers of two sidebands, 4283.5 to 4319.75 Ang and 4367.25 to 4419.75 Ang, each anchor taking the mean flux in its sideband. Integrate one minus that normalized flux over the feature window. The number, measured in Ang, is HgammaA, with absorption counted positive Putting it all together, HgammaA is 3.6 Ang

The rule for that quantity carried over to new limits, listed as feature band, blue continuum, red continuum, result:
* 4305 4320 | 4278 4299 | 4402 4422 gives 0.60 Ang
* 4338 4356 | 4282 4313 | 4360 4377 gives 0.93 Ang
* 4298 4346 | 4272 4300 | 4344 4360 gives 1.91 Ang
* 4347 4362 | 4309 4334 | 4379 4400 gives 0.55 Ang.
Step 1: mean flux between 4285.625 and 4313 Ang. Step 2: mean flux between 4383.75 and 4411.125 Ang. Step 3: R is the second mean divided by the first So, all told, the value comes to 1.03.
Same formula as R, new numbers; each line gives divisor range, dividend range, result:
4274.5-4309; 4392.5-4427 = 1.01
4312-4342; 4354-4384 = 1.05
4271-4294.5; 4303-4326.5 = 0.93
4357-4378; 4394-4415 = 1.05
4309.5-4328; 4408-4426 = 1.00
